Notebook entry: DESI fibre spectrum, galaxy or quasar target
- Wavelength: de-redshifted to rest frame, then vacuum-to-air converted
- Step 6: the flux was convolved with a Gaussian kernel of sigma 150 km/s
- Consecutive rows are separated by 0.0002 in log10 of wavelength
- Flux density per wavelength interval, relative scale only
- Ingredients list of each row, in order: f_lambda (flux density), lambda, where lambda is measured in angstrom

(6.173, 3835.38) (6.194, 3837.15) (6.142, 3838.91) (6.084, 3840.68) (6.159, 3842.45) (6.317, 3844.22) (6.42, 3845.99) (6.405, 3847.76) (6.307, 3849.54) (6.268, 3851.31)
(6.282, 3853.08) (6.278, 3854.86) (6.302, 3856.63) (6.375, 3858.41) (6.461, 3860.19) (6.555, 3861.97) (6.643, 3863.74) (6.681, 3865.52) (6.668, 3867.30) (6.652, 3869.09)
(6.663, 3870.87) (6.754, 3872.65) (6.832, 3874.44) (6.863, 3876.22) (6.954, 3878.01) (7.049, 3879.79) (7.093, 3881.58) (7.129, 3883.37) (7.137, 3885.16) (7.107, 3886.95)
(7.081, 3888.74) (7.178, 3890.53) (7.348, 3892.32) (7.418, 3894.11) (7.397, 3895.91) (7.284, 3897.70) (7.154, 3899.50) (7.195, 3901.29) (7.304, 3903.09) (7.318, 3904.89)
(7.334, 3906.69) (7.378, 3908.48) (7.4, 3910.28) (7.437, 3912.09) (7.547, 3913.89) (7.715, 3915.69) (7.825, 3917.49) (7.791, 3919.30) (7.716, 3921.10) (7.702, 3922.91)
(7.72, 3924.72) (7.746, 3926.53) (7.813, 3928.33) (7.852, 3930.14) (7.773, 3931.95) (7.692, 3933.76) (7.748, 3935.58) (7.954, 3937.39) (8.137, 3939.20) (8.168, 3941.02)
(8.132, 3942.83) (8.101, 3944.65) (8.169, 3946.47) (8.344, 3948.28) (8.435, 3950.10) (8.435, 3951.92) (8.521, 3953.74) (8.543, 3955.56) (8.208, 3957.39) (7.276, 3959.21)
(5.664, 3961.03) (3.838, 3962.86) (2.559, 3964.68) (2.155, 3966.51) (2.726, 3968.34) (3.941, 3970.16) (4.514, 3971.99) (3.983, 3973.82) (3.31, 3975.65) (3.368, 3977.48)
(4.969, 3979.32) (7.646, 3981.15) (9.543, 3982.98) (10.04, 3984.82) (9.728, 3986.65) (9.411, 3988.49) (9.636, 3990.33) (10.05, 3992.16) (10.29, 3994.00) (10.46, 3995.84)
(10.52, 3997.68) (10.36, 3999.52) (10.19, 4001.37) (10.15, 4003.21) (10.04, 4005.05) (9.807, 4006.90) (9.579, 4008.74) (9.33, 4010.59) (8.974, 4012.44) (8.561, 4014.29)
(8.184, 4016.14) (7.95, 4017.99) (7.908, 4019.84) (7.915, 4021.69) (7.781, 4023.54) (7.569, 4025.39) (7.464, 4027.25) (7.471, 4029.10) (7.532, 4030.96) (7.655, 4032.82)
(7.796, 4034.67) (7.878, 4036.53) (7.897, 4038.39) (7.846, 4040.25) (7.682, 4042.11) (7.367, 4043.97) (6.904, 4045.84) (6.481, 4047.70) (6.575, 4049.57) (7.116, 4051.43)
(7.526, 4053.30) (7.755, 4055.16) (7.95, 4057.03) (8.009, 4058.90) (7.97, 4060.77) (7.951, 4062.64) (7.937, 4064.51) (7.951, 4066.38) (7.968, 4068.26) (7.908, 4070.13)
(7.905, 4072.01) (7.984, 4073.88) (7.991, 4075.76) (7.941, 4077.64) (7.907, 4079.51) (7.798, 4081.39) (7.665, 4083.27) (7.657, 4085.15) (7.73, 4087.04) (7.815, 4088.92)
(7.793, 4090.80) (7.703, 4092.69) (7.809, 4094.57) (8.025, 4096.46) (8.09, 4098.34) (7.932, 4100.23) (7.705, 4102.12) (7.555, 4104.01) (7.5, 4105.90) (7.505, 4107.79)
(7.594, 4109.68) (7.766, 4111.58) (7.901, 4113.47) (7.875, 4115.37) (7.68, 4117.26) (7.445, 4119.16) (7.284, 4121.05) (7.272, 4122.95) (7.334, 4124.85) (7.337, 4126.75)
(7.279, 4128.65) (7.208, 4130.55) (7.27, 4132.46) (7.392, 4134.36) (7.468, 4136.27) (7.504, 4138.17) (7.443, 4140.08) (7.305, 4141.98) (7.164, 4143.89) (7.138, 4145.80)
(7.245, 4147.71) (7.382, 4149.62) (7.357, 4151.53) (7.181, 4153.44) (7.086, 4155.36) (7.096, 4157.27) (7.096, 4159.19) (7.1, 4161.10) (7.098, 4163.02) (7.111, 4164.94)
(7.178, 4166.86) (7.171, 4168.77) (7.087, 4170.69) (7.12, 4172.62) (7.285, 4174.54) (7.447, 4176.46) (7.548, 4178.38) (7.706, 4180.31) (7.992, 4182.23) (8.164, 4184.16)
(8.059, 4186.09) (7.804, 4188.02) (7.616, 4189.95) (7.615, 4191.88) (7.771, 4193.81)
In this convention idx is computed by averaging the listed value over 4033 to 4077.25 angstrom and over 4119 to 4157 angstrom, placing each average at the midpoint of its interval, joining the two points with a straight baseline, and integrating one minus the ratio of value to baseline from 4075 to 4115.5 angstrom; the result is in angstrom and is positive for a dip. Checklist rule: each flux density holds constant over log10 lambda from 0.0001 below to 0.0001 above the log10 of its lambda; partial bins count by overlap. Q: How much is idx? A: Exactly -1.6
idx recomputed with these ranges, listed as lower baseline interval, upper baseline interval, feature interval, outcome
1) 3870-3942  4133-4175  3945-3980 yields 8.11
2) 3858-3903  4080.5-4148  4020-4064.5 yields -1.24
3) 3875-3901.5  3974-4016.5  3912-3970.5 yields 5.70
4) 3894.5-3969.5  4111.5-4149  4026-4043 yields -0.85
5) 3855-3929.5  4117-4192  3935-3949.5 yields -1.83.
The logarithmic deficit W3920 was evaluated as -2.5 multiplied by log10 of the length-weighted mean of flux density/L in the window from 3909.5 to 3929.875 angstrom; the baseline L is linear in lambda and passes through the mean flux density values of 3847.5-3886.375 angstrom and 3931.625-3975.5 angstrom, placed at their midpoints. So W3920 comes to -0.17 mag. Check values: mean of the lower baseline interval 6.66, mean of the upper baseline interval 6.55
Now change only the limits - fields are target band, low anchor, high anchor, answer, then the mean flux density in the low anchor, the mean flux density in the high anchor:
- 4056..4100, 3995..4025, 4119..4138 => 0.03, 9.2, 7.33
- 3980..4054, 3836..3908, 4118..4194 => -0.21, 6.77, 7.38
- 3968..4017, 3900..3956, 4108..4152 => -0.07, 7.83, 7.42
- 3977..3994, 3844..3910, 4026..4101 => -0.16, 6.87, 7.71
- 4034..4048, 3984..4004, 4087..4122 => 0.20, 10.1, 7.72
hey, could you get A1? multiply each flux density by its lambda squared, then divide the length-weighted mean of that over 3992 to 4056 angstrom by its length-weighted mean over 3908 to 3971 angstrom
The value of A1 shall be 1.23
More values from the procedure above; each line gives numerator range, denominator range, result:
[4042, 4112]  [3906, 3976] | 1.19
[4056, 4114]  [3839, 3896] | 1.30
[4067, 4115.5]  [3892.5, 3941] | 1.12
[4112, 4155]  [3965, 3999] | 1.14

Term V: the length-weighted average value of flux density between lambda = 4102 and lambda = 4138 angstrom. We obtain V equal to 7.49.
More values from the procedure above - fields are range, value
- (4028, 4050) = 7.44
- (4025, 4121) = 7.69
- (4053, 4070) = 7.91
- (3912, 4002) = 7.46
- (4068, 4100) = 7.86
